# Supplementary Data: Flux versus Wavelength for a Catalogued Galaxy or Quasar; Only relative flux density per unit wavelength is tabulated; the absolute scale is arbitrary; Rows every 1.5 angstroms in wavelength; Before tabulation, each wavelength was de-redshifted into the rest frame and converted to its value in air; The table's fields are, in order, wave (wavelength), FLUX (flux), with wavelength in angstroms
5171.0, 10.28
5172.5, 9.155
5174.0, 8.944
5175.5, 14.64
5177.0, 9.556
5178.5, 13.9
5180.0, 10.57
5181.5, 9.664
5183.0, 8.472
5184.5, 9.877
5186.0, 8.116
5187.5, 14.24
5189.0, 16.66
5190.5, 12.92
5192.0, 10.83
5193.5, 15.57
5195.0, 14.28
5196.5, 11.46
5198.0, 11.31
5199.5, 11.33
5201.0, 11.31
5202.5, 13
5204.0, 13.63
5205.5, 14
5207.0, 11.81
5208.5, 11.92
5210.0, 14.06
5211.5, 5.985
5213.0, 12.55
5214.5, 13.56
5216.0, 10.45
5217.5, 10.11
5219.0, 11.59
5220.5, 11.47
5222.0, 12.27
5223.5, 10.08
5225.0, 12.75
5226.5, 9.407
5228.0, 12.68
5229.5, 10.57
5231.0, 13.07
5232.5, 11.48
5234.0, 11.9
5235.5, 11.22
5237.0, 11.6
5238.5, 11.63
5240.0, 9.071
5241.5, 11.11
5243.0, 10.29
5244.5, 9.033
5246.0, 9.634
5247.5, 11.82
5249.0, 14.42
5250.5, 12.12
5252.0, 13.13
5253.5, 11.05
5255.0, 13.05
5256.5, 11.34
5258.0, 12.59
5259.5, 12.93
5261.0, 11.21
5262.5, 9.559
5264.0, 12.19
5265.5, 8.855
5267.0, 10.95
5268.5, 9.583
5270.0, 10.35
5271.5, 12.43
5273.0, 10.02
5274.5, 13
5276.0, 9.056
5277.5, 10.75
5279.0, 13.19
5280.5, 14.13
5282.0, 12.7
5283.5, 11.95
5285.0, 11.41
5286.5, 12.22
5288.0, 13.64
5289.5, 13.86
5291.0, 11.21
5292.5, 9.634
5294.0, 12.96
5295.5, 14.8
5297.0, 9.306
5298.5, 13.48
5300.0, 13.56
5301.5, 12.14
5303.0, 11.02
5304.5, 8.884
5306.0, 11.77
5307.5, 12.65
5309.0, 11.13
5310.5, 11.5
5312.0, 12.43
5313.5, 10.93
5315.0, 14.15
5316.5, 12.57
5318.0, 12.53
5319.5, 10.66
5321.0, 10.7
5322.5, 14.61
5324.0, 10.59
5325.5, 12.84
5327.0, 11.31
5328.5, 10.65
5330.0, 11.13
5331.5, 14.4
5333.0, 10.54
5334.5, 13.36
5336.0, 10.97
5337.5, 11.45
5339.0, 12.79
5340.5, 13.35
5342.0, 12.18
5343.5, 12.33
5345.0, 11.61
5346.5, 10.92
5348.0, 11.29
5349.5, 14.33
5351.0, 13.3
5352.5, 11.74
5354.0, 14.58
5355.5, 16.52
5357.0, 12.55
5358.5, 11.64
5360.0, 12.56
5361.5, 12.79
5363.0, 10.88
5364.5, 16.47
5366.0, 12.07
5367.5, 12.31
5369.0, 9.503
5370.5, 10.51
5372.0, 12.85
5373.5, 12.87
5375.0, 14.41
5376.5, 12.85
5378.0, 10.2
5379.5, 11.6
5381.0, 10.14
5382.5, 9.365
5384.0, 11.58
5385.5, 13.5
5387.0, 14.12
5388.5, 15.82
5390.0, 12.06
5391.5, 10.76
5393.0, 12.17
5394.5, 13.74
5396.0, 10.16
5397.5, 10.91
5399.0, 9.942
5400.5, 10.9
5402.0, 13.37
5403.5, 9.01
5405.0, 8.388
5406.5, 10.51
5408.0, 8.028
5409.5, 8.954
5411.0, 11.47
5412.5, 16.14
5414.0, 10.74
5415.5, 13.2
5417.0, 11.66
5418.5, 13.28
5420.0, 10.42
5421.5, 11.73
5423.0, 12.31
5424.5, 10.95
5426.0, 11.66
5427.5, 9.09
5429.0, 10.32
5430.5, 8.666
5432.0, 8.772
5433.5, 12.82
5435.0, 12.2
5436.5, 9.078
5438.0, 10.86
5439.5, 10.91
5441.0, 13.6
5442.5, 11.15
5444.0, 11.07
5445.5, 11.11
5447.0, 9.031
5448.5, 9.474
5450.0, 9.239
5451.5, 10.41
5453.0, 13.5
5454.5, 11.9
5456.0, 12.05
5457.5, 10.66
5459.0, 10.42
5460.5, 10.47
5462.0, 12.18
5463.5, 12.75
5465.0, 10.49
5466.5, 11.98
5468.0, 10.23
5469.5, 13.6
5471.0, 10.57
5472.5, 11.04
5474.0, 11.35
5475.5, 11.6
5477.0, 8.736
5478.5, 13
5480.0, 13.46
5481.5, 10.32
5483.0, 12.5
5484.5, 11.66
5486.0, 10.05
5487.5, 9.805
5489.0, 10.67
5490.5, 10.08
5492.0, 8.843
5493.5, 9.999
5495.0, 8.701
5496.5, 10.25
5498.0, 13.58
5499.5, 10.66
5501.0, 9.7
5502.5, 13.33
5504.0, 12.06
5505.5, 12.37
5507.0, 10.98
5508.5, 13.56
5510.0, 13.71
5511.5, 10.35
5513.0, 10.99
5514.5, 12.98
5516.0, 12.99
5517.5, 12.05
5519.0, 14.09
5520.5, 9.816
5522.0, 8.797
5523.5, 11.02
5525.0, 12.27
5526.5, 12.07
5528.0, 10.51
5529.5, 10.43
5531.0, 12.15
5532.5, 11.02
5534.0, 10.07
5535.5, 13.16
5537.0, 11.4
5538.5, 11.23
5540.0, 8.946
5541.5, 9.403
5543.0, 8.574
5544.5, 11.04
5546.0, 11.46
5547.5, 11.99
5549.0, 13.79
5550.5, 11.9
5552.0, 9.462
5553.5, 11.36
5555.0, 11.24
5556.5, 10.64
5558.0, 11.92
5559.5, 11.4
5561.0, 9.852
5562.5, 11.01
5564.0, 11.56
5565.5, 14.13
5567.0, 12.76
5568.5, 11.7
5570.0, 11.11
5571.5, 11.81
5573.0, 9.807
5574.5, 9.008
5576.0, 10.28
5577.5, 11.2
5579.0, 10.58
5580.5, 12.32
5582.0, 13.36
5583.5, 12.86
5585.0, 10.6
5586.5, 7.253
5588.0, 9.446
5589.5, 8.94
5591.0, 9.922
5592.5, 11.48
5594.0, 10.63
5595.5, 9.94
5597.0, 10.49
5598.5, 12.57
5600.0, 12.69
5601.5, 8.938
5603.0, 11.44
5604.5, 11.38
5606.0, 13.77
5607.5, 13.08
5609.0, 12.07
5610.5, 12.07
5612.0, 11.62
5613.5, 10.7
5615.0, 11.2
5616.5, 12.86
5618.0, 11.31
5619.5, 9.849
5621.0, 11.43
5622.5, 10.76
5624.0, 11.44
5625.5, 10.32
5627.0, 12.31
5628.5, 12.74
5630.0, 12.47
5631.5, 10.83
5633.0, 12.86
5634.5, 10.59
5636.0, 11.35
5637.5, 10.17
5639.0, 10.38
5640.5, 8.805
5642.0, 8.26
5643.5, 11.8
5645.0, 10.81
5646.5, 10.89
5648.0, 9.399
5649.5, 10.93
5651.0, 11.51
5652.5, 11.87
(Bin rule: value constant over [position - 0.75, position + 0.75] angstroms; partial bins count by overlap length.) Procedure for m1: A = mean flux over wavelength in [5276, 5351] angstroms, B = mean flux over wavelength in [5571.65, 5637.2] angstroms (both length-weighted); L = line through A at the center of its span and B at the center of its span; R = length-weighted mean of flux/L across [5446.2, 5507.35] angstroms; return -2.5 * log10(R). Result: 0.05 mag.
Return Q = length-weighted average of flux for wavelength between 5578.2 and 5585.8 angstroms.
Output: 11.9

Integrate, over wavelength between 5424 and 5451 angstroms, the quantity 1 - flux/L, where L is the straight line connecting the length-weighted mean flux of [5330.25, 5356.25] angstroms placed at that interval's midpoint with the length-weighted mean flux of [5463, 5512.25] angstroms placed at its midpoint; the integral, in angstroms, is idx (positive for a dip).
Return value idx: 2.75 angstroms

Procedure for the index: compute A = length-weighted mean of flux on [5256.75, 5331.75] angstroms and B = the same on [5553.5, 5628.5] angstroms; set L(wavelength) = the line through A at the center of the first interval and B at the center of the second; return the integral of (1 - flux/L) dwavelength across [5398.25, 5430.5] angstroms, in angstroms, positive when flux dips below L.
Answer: 1.6 angstroms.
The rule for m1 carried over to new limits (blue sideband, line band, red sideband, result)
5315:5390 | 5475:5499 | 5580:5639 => 0.09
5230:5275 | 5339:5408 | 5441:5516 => -0.07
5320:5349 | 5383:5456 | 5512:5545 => 0.03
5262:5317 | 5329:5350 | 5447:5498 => -0.06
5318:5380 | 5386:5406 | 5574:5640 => 0.04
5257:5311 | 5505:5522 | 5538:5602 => -0.09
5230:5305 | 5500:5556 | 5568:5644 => -0.02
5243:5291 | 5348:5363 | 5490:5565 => -0.14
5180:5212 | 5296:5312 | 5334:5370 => 0.07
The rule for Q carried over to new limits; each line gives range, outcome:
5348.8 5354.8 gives 13.5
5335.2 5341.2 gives 12.1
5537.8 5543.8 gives 9.54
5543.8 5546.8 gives 11.3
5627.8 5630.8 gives 12.6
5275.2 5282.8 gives 12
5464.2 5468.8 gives 10.9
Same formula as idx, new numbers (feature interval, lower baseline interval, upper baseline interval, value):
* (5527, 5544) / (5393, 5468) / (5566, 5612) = 0.7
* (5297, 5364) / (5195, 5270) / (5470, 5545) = -4.8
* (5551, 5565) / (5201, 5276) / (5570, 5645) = 0.1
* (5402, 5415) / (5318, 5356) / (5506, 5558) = 1.4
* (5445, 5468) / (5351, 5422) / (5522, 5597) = 1.1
